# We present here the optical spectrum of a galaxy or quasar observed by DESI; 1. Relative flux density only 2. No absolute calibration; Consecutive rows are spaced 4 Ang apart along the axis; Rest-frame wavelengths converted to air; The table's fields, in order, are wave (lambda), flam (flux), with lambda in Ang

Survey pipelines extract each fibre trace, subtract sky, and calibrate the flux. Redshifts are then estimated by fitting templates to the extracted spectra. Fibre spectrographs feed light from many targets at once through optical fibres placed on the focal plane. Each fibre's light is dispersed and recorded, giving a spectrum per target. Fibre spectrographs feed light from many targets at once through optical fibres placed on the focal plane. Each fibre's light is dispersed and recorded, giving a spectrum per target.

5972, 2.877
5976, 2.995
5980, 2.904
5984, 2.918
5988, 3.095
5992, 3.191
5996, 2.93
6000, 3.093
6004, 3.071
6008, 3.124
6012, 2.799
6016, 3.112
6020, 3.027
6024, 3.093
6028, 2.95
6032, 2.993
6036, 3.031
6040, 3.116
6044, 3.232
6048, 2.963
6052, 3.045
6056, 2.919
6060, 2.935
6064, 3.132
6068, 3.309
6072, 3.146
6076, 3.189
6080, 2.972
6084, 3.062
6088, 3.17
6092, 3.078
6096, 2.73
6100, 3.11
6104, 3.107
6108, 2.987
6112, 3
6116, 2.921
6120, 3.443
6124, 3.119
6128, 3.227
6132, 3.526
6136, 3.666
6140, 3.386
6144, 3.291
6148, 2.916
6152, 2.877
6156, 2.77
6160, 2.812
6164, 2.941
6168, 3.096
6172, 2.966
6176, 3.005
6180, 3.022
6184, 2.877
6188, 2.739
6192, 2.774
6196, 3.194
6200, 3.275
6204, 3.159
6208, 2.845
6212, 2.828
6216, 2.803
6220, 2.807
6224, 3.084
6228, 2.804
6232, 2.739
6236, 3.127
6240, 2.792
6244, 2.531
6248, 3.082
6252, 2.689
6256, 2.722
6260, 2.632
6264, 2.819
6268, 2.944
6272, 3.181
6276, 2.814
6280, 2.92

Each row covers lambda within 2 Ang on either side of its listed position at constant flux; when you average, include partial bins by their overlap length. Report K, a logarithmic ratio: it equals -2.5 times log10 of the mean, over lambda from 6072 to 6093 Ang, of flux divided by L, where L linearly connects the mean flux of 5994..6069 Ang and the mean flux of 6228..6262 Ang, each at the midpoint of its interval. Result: -0.04 mag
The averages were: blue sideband 3.04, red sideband 2.79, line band 3.1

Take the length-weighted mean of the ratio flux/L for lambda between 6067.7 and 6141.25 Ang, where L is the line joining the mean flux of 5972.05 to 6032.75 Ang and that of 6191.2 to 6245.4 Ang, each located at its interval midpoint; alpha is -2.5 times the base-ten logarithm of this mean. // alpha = -0.07 mag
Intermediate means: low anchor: 3.02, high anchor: 2.92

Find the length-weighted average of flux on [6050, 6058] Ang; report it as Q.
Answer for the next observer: 2.98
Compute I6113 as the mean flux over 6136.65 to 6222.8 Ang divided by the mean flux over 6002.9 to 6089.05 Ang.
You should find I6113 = 1.0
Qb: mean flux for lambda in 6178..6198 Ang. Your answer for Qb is 2.92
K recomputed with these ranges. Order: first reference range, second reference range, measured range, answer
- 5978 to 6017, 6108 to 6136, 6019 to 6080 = 0.01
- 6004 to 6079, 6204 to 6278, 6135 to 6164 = -0.04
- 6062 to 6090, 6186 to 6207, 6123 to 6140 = -0.11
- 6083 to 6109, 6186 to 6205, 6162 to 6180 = 0.01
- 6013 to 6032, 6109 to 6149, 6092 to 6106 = 0.07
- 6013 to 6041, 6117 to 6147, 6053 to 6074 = 0.02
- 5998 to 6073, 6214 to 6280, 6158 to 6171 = -0.01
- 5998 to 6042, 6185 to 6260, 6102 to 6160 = -0.07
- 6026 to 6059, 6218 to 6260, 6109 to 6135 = -0.09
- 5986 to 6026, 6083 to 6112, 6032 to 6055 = -0.01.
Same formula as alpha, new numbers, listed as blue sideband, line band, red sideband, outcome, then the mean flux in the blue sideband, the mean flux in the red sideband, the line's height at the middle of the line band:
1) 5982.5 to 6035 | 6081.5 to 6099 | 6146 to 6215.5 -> -0.009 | 3.03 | 2.94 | 2.99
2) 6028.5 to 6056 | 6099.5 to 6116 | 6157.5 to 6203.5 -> -0.006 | 3.05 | 2.98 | 3.01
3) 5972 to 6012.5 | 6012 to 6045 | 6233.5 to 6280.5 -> -0.021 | 3.01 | 2.85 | 2.99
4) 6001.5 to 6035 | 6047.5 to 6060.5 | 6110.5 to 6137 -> 0.048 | 3.02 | 3.26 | 3.1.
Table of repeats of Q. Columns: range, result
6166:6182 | 3.02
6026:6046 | 3.06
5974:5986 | 2.94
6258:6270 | 2.8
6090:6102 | 2.97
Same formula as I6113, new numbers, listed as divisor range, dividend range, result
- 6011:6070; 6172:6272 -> 0.95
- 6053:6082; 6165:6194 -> 0.95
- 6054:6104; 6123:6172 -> 1.02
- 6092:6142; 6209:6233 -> 0.90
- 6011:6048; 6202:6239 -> 0.96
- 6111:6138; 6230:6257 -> 0.86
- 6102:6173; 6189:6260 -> 0.93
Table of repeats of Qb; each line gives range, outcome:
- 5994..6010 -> 3.05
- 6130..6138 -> 3.6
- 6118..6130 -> 3.26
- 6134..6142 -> 3.53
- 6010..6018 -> 2.96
